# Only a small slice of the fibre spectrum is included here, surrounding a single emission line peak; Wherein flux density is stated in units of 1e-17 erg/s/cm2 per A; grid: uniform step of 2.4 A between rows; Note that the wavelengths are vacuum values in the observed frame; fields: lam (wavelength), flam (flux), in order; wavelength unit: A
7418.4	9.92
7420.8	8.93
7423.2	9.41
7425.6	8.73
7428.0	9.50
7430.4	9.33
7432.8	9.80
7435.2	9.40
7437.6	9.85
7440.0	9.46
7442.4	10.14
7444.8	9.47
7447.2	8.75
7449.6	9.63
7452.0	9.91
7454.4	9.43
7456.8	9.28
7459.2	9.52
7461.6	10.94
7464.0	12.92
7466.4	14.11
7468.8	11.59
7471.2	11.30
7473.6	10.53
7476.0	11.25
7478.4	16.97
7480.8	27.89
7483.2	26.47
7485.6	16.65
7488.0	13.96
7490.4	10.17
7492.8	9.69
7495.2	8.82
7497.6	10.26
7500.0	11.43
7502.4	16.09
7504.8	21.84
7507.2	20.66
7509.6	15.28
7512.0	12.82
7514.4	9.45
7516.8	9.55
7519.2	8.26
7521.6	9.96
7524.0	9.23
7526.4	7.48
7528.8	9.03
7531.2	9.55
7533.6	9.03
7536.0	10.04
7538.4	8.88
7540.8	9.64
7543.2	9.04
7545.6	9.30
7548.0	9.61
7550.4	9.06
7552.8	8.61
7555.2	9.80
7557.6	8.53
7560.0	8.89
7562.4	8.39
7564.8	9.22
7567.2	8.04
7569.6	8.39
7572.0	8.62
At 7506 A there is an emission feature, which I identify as [N II] 6583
